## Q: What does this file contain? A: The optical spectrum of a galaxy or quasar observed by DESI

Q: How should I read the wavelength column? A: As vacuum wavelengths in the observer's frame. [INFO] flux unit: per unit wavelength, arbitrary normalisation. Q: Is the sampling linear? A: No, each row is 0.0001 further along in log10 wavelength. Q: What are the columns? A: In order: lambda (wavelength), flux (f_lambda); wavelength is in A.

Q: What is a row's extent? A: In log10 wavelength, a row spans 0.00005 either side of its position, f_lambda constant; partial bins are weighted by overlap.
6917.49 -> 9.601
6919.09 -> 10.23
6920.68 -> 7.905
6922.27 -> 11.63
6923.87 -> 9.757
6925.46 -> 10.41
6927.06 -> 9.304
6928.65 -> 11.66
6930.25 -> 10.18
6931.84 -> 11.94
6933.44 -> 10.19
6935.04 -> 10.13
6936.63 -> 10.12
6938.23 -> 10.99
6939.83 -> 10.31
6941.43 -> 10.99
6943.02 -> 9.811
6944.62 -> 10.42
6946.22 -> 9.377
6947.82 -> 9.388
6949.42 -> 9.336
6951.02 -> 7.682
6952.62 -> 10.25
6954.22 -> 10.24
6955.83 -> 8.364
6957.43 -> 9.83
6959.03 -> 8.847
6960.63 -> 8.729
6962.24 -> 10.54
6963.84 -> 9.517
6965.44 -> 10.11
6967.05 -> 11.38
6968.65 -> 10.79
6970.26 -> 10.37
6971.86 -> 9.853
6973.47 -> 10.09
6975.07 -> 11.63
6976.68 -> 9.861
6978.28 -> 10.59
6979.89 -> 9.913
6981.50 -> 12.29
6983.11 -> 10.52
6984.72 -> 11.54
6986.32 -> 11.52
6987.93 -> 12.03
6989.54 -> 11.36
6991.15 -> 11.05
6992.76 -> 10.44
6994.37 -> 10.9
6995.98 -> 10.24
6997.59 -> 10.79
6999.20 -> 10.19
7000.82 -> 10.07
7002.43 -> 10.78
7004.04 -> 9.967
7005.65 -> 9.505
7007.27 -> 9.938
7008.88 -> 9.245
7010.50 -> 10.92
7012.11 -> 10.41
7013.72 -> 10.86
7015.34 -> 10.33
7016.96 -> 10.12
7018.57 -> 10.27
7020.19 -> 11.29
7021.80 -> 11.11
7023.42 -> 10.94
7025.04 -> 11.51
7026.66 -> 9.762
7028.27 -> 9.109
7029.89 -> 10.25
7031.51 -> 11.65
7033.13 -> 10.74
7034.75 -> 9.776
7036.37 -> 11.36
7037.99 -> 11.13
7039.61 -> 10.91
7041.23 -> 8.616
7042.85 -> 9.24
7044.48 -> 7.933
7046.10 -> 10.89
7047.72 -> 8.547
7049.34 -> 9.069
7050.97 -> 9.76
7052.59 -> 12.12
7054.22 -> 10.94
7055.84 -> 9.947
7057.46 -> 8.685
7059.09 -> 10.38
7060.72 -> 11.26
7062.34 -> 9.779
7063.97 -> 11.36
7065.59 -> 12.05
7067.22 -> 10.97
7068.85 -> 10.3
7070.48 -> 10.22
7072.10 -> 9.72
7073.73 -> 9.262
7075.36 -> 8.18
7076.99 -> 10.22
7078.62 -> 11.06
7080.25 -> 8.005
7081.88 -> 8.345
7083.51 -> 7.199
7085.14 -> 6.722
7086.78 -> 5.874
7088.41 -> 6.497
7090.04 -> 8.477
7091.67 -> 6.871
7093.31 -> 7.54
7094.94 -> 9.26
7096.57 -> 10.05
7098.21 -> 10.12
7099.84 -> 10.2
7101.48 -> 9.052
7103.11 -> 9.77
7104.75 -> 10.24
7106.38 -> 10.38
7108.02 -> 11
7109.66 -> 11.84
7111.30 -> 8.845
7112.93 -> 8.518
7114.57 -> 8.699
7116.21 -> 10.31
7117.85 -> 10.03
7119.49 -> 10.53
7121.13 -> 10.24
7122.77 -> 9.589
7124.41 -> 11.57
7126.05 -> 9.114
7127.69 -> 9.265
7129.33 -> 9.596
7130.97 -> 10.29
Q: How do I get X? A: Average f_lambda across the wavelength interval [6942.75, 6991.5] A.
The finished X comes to 10.2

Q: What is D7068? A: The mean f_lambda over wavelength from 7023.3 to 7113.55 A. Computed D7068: 9.68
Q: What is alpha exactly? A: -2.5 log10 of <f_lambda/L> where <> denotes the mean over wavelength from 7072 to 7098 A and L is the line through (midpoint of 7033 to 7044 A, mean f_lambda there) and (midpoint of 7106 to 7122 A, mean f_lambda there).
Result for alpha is 0.21 mag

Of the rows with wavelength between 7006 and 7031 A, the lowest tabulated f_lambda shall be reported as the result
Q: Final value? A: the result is 9.109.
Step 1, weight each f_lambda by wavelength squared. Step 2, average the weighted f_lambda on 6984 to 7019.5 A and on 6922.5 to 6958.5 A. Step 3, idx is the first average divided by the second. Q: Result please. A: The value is 1.1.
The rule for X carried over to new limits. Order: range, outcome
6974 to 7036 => 10.6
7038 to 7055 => 9.86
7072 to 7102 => 8.53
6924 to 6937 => 10.5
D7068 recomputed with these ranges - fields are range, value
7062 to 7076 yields 10.2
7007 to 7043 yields 10.4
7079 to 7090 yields 7.36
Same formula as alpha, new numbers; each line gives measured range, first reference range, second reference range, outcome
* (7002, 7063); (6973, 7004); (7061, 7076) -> 0.03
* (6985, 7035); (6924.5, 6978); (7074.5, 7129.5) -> -0.09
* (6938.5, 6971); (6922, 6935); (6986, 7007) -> 0.08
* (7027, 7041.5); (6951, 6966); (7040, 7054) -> -0.09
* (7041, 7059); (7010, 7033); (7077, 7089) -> -0.04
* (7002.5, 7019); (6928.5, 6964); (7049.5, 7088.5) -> -0.05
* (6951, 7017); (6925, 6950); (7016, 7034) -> 0.01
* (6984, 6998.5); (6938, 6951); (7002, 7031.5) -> -0.09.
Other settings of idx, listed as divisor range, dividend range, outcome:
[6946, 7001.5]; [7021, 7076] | 1.02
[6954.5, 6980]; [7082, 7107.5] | 0.89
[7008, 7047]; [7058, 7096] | 0.89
